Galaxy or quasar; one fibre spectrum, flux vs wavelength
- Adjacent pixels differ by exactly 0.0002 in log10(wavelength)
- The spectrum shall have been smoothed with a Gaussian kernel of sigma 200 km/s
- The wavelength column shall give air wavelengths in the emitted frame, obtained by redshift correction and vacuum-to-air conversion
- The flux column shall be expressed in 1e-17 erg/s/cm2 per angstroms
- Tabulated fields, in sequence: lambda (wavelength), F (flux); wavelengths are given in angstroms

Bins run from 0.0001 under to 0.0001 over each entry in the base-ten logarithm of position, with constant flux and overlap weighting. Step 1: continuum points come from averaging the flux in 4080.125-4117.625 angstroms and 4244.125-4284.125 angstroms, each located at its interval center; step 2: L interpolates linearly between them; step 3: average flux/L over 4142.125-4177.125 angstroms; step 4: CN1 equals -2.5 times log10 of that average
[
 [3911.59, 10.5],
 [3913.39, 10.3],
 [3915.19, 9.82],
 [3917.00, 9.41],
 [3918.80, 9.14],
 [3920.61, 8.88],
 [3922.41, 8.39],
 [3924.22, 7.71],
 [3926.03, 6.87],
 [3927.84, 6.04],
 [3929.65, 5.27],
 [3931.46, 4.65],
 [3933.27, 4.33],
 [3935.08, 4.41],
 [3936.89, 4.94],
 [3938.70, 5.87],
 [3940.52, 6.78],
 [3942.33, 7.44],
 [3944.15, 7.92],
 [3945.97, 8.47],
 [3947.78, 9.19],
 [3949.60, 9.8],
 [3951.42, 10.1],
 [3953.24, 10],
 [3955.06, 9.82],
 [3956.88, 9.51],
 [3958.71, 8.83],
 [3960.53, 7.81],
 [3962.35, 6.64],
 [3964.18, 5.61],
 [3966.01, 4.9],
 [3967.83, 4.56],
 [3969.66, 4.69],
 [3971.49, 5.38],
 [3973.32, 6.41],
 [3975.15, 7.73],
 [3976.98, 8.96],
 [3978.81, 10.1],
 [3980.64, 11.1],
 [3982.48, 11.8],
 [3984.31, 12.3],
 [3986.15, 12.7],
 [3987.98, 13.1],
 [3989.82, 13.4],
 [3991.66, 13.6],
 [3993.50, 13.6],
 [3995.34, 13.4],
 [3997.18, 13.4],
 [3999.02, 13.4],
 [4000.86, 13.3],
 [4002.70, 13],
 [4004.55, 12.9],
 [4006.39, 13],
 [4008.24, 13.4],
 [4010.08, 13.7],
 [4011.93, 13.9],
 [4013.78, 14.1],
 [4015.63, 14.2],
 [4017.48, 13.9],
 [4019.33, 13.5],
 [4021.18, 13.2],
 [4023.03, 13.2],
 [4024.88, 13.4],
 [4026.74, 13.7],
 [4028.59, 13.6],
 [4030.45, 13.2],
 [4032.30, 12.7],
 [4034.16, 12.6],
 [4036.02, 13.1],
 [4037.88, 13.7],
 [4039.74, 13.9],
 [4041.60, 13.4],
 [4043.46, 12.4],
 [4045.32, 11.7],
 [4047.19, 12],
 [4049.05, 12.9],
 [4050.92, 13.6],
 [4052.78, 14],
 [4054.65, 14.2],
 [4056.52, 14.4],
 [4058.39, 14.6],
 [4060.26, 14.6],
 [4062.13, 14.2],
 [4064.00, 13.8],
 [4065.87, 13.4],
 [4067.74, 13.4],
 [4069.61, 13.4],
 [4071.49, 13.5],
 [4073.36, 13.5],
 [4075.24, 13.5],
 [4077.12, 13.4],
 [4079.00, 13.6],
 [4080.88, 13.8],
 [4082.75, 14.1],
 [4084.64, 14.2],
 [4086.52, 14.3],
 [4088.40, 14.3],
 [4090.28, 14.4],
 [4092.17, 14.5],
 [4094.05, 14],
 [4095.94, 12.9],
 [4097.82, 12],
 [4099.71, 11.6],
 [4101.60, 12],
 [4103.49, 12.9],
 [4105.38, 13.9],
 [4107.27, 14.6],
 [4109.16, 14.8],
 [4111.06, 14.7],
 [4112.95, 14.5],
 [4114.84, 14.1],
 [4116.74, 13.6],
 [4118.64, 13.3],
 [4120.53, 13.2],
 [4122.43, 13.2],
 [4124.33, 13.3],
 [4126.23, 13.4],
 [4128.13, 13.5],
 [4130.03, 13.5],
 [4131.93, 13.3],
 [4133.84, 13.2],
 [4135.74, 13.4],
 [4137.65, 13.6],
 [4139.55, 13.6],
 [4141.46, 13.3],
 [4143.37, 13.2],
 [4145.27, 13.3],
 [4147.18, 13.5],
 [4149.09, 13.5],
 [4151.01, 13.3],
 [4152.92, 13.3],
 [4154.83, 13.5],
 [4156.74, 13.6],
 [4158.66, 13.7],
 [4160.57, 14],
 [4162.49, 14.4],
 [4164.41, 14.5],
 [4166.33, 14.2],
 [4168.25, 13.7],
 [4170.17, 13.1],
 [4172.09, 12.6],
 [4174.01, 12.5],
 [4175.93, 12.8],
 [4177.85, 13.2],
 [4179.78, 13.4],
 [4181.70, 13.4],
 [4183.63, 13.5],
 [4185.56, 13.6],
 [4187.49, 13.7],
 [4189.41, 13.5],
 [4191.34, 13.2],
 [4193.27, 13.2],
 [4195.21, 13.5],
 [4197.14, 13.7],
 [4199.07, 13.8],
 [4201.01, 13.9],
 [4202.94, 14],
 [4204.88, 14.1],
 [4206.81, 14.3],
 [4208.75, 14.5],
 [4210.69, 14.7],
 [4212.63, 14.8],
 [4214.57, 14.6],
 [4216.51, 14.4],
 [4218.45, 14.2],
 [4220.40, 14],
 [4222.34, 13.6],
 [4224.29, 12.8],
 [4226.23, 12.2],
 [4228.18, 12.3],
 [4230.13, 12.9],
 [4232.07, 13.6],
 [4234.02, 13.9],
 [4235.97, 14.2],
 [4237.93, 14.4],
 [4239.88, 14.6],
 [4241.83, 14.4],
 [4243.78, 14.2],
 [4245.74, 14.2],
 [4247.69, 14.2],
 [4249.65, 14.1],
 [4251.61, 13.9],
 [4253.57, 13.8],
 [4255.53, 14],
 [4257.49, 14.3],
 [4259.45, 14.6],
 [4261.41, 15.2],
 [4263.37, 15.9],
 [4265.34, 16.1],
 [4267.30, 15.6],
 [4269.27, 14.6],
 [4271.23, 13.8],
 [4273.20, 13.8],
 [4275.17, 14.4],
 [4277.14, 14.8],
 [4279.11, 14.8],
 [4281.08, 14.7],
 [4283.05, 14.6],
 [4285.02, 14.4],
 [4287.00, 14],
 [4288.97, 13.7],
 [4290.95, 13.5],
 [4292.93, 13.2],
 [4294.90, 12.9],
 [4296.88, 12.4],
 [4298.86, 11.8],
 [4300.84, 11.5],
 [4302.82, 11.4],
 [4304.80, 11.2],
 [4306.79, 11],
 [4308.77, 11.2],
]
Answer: 0.045 mag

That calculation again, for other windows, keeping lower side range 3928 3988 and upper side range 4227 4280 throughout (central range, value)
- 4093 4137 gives -0.19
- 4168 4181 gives -0.04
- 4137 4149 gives -0.13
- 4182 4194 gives -0.05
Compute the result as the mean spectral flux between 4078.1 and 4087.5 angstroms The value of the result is 14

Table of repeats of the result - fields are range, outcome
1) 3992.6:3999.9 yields 13.5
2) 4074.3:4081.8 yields 13.6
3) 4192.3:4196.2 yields 13.3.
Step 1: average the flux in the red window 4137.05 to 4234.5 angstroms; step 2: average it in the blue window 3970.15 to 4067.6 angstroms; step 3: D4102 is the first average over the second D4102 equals 1.07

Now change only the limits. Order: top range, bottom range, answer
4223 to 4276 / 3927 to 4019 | 1.46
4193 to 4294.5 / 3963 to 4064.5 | 1.16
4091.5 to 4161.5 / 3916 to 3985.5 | 1.75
